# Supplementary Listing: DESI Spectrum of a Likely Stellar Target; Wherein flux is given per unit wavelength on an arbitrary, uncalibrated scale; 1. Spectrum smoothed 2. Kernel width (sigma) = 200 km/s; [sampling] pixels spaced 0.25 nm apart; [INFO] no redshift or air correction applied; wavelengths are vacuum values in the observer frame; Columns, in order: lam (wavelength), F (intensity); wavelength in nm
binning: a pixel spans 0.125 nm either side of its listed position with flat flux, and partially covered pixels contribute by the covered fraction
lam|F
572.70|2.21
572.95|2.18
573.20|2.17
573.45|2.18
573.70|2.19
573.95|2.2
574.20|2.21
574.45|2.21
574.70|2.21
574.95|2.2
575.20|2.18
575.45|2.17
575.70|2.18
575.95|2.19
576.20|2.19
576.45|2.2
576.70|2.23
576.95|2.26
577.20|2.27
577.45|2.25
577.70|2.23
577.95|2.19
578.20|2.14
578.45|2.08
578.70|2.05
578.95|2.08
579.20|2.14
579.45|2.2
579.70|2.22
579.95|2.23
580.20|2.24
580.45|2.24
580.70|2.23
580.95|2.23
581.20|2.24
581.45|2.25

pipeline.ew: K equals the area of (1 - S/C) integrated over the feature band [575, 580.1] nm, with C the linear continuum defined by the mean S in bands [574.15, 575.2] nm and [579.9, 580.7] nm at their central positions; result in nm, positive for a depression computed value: 0.08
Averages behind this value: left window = 2.2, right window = 2.24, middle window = 2.18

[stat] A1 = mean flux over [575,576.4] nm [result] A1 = 2.18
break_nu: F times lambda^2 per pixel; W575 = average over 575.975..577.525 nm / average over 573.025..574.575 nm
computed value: 1.03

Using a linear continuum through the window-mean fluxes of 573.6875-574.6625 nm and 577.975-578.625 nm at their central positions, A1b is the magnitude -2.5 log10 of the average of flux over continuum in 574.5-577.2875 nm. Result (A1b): -0.019 mag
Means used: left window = 2.2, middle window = 2.21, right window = 2.12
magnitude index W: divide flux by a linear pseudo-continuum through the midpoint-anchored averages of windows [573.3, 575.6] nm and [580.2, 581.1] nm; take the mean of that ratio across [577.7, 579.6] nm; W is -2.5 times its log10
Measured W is 0.04 mag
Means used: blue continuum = 2.19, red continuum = 2.23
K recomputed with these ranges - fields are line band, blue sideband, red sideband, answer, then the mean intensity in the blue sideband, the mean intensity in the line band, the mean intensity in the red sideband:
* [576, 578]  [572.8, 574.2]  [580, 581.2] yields -0.02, 2.19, 2.23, 2.24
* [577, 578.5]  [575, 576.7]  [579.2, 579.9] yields -0.01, 2.19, 2.2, 2.2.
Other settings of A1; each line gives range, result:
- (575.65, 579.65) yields 2.18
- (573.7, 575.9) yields 2.19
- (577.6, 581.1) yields 2.18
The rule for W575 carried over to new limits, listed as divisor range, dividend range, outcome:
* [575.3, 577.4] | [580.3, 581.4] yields 1.03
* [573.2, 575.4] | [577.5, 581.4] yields 1.01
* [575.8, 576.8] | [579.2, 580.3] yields 1.02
